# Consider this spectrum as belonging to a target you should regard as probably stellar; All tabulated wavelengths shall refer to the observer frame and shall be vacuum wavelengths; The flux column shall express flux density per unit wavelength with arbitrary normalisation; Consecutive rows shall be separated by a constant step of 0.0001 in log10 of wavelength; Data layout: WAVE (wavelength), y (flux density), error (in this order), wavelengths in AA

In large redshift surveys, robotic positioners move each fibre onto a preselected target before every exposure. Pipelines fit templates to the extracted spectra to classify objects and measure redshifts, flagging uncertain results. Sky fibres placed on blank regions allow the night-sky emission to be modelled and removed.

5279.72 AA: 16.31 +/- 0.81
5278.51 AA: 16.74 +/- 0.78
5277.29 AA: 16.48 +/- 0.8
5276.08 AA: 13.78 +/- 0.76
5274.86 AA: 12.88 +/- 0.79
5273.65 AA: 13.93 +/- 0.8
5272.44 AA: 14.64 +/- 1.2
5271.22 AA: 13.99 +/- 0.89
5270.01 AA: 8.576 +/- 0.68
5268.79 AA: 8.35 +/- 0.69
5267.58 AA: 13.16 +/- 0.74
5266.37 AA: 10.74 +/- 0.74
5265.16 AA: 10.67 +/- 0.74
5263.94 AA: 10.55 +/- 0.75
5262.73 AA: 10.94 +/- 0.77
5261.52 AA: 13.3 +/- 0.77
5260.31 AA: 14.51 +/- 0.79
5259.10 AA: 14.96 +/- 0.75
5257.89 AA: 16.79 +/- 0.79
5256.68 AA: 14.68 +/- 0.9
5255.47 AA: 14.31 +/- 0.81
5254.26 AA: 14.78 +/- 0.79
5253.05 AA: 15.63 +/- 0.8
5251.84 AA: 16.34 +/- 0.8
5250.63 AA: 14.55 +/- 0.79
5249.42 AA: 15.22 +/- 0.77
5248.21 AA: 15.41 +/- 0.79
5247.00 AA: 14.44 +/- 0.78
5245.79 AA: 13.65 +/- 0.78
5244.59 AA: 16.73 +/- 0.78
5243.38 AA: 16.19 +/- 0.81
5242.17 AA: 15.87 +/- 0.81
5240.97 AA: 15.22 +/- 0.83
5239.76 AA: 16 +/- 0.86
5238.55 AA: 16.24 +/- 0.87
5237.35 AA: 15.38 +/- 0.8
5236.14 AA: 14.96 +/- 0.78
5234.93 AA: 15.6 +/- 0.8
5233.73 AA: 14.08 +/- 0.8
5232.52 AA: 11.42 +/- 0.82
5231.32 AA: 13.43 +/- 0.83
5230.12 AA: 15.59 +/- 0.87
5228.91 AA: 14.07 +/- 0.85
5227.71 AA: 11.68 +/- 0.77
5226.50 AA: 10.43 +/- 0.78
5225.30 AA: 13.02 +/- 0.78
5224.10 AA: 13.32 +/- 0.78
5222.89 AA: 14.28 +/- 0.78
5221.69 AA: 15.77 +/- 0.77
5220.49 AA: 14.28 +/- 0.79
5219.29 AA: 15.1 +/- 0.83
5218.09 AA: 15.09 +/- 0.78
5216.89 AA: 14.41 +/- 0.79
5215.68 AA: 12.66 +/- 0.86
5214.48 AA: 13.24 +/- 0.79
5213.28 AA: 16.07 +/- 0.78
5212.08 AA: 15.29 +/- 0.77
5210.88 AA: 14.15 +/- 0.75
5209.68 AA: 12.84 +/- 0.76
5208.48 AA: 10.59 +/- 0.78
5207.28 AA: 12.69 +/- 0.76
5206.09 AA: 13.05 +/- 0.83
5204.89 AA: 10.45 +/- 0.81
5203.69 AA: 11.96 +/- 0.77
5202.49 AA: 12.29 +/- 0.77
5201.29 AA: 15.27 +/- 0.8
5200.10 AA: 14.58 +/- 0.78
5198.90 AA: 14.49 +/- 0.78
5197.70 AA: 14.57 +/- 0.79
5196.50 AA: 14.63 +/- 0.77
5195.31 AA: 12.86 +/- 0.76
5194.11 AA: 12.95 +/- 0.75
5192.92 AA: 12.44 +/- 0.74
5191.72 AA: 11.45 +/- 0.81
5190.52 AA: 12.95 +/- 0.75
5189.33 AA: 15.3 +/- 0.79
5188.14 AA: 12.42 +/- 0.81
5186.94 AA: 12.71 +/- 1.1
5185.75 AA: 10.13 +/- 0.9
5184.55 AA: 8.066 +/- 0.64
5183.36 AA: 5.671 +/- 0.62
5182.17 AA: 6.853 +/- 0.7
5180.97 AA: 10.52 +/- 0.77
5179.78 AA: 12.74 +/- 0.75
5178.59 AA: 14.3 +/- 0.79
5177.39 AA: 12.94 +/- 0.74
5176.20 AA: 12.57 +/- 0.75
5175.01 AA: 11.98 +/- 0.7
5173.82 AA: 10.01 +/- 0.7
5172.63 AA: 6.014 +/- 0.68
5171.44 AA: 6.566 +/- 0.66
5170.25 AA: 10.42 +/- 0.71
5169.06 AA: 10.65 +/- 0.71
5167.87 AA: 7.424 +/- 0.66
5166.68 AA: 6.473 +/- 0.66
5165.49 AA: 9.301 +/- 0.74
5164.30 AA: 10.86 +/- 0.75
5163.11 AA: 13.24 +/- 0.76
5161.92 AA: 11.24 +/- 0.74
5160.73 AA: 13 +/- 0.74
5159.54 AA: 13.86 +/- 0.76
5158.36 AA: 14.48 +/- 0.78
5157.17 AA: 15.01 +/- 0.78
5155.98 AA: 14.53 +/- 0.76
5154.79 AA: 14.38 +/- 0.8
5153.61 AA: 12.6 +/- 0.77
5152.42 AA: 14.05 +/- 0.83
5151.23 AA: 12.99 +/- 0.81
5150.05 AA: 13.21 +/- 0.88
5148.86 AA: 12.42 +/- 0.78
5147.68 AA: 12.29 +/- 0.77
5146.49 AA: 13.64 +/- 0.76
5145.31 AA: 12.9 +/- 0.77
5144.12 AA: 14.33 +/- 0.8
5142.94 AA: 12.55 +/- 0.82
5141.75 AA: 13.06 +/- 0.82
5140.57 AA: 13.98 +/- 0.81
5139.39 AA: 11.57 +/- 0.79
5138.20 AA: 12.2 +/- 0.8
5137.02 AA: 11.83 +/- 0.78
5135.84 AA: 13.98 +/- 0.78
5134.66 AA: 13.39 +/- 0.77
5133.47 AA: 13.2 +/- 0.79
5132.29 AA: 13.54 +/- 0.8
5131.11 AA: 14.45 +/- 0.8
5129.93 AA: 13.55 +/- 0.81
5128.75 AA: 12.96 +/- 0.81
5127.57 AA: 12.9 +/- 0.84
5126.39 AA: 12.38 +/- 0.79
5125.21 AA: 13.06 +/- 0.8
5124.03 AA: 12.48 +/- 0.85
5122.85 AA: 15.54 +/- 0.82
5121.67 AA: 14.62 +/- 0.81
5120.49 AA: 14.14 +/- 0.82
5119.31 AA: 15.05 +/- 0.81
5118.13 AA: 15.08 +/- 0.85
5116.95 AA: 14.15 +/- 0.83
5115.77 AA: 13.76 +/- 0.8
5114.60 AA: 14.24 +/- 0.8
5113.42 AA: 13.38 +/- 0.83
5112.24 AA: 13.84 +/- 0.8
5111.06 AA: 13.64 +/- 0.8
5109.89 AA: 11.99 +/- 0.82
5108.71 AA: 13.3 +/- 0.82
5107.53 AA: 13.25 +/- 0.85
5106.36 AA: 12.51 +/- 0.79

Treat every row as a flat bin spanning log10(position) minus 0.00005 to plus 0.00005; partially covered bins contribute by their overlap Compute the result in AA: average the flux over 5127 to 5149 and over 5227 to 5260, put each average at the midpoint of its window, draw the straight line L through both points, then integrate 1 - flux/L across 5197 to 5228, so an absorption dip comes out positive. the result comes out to 1.8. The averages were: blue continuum 13.1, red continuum 14.9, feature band 13.5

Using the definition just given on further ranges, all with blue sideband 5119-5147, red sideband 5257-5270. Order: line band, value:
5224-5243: -2.5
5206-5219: -1.0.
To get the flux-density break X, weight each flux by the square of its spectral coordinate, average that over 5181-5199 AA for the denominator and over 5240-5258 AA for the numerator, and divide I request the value 1.33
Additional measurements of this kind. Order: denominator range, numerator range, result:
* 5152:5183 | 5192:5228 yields 1.21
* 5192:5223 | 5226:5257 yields 1.09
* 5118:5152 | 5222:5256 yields 1.14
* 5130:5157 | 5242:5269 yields 1.10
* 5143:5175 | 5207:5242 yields 1.23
